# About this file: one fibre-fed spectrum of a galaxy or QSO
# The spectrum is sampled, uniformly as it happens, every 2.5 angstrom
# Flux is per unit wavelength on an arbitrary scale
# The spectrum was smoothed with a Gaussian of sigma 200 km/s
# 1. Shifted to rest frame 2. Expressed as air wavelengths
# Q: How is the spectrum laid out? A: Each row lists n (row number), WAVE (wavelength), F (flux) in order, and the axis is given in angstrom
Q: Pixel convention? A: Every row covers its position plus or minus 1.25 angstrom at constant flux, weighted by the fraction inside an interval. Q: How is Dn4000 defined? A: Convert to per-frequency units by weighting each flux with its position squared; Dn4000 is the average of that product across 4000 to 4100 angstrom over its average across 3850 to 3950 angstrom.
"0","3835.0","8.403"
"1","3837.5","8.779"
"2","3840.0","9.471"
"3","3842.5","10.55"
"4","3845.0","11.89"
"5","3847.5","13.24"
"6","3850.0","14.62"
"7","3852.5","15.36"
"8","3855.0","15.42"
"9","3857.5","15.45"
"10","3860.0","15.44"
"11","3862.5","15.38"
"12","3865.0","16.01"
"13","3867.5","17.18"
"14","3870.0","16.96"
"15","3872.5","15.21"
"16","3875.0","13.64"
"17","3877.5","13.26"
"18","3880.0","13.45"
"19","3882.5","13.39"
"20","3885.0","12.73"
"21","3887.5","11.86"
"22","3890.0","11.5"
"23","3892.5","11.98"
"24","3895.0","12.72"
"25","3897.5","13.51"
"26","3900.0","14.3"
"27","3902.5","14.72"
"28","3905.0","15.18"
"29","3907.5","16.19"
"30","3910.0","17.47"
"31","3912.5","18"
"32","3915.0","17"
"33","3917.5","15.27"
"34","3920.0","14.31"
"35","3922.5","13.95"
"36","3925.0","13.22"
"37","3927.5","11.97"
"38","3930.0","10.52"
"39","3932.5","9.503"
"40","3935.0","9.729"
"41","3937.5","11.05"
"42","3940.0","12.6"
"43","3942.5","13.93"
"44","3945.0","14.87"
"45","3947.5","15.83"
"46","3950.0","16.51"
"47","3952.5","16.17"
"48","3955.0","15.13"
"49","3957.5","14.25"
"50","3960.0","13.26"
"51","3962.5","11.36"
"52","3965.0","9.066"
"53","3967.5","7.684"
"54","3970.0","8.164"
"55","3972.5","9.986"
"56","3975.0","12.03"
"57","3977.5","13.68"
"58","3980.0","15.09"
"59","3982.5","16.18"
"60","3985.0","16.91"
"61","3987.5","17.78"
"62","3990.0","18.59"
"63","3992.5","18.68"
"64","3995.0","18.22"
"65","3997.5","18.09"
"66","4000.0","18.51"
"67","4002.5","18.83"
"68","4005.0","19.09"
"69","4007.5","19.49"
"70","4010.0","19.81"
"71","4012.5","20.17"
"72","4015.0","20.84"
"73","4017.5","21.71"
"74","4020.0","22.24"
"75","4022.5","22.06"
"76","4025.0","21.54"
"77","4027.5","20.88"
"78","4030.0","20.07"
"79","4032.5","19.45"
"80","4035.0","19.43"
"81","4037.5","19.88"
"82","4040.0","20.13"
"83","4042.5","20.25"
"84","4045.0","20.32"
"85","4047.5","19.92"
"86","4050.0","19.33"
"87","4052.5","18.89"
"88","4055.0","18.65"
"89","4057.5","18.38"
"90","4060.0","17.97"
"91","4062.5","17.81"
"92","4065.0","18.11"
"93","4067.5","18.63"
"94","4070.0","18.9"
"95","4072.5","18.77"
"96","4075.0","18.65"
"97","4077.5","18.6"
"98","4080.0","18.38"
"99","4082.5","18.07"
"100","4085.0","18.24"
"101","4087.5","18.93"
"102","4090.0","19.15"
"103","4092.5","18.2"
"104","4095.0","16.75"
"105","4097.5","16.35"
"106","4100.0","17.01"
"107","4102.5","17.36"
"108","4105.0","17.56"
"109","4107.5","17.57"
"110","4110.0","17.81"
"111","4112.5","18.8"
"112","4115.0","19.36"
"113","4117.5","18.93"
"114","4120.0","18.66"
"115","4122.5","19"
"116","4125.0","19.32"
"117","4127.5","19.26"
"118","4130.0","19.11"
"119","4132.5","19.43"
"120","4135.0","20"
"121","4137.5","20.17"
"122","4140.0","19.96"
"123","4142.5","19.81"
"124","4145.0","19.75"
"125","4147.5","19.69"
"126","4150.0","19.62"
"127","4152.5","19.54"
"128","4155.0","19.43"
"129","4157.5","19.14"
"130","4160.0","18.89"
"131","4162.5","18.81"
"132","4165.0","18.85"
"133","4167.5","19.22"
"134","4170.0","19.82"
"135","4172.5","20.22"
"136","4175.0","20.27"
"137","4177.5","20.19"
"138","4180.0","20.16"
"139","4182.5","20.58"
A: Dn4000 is 1.5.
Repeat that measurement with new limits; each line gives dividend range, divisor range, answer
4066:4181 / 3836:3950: 1.54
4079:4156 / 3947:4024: 1.22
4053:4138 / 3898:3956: 1.41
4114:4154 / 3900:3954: 1.52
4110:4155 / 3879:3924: 1.52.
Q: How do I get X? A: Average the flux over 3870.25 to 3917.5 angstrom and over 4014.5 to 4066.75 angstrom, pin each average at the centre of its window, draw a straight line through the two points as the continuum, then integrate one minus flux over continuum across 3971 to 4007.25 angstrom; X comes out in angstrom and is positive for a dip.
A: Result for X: 2.83 angstrom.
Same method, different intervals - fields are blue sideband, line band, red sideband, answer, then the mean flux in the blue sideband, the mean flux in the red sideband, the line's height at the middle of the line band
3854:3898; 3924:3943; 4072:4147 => 4.8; 14.2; 18.6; 15.3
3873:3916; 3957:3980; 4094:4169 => 6.6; 14.2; 18.8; 15.6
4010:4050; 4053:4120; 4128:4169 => 6.1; 20.5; 19.5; 20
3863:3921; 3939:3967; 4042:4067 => 4.2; 14.6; 18.9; 16.2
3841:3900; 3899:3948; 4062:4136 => 3.3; 13.9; 18.4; 15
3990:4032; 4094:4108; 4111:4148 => 1.8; 20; 19.4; 19.5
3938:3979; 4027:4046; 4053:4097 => -4.1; 12.8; 18.3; 16.5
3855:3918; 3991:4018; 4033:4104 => -3.3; 14.7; 18.6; 17.2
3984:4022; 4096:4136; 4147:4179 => 2.1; 19.3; 19.5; 19.5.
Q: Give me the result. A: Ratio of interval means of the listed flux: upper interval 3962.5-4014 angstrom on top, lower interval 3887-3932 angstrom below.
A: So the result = 1.12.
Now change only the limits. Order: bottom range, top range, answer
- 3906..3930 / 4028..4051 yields 1.33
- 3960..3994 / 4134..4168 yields 1.44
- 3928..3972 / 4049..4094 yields 1.51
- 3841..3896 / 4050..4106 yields 1.30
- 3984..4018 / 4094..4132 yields 0.96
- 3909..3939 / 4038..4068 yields 1.42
